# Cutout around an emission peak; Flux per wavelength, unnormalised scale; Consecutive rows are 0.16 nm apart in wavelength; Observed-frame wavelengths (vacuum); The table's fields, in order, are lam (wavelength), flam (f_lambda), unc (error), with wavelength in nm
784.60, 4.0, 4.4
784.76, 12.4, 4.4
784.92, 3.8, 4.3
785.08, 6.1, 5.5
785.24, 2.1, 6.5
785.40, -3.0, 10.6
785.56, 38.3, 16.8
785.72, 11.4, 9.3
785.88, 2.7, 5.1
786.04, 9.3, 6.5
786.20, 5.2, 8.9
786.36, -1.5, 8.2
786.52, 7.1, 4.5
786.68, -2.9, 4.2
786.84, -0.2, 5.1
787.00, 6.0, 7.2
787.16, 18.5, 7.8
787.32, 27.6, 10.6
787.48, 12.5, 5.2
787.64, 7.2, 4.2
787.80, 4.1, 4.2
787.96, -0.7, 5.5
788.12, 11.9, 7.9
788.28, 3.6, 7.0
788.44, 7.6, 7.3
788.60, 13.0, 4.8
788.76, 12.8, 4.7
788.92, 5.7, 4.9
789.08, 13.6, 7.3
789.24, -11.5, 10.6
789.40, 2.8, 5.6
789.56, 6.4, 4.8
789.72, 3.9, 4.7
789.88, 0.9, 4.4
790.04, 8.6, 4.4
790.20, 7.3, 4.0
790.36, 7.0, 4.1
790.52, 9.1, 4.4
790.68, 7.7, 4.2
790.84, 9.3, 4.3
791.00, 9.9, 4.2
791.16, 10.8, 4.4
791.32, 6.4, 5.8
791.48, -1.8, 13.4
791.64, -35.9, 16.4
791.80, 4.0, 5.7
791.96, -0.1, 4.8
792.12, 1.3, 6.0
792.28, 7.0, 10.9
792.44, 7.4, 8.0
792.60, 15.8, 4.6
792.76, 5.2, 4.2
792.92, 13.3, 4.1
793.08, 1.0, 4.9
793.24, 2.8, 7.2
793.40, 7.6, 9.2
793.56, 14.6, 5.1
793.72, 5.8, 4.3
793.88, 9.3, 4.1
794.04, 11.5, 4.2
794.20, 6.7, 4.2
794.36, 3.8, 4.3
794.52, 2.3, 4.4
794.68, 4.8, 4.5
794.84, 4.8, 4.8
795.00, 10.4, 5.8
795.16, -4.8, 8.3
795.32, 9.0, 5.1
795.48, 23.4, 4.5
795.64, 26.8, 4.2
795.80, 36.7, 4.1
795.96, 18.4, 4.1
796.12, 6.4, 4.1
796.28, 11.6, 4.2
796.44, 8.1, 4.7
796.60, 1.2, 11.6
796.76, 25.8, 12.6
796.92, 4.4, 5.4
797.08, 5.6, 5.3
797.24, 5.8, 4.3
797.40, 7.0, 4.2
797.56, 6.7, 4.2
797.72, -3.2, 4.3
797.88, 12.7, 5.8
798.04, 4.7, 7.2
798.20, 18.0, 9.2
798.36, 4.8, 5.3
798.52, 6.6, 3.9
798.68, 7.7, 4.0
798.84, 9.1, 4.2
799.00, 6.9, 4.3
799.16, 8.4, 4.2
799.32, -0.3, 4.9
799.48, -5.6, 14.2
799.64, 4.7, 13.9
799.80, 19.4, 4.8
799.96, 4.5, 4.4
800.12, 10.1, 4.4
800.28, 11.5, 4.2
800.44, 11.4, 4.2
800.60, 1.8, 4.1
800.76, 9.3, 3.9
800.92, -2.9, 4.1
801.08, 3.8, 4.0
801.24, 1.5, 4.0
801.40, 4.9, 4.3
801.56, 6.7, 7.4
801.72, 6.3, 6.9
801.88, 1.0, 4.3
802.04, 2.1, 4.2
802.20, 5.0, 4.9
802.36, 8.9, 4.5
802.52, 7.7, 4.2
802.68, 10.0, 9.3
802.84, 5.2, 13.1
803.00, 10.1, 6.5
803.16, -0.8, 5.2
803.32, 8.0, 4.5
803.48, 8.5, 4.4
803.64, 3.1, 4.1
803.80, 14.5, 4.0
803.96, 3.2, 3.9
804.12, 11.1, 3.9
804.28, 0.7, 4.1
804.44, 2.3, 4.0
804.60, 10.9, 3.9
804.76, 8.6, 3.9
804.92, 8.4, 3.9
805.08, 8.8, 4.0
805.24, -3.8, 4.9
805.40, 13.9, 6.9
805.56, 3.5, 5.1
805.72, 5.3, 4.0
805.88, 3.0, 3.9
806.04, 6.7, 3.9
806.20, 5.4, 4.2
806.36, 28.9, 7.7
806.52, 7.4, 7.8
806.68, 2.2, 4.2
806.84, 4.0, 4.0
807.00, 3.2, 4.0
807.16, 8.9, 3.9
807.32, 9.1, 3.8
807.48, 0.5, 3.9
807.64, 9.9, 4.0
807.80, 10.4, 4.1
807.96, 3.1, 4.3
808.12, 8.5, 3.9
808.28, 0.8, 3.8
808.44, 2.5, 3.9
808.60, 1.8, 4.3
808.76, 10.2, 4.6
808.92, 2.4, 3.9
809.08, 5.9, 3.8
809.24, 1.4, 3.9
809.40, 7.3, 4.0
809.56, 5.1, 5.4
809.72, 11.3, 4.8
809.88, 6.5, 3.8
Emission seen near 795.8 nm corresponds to H-gamma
